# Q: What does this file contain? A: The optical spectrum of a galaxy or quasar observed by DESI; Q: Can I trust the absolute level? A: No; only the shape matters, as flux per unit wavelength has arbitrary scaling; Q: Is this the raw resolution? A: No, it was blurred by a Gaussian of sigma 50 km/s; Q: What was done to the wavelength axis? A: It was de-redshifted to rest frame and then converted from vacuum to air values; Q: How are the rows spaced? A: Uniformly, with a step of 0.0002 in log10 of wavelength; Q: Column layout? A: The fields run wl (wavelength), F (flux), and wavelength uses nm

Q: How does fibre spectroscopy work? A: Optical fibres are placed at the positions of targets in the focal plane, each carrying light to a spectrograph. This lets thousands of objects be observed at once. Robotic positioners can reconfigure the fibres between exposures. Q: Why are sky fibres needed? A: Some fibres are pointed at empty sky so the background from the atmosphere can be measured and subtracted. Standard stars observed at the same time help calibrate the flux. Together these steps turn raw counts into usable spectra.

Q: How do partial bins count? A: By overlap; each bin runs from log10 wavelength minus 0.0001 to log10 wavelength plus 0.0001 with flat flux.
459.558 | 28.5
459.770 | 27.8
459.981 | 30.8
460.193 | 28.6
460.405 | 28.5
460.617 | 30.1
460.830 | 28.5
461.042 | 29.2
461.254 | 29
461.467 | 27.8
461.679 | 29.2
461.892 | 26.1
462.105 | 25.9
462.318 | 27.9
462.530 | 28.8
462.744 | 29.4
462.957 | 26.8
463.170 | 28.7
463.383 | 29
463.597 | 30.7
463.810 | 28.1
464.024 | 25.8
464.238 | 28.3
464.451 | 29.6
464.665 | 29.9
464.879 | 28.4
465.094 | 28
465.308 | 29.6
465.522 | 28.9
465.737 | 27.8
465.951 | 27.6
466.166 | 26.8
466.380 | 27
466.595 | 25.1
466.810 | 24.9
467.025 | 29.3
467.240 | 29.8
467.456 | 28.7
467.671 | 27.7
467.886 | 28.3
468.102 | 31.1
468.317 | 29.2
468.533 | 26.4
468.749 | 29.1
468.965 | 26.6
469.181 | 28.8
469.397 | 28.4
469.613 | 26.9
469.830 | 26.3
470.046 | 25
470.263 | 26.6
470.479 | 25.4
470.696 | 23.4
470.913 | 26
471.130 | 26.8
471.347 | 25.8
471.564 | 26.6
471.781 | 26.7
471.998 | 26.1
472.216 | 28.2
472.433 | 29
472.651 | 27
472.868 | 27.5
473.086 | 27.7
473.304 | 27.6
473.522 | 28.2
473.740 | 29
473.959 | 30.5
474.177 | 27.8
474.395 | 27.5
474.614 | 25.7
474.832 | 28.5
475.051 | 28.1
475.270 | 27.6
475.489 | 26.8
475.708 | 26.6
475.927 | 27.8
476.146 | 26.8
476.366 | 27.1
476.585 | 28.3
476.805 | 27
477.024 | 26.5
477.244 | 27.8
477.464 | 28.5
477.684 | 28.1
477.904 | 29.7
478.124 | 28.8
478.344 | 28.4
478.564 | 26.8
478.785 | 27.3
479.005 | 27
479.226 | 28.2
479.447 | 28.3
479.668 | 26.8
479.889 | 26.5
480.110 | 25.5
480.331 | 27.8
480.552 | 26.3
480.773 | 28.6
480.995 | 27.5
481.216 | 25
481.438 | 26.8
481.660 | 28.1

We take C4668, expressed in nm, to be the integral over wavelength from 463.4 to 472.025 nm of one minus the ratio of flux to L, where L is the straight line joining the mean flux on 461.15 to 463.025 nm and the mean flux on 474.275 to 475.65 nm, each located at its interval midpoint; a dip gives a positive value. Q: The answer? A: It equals 0.03 nm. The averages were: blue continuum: 27.9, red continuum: 27.3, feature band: 27.6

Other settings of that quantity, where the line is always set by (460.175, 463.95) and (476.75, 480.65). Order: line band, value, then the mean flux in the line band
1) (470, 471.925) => 0.15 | 25.8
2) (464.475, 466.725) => 0.02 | 27.9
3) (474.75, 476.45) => 0.02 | 27.4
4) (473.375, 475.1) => -0.02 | 28.2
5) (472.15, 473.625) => 0.00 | 27.9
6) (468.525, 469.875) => 0.02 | 27.6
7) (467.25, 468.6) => -0.03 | 28.7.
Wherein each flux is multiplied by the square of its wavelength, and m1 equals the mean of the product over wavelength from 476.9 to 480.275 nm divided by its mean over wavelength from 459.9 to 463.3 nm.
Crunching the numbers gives 1.0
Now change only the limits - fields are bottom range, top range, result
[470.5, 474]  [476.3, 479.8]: 1.05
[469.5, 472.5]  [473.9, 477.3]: 1.06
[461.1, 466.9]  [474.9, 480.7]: 1.04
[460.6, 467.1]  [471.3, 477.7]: 1.03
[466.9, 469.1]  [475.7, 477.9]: 1.00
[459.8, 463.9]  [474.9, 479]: 1.03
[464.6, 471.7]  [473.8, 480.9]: 1.05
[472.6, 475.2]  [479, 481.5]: 0.99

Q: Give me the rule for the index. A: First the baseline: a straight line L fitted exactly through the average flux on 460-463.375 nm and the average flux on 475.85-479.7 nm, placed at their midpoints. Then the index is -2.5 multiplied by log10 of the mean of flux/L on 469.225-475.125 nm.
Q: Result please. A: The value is 0.03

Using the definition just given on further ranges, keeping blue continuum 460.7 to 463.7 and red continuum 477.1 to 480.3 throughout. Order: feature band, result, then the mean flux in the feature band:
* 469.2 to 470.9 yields 0.08 mag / 26.1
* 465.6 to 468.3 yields 0.01 mag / 27.9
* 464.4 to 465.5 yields -0.03 mag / 29.1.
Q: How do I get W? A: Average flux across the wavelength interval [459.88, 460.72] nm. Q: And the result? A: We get 29.5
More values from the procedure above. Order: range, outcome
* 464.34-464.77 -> 29.8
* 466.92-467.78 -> 28.9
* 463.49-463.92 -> 29.4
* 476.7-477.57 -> 27.5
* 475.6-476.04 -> 27.2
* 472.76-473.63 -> 27.7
